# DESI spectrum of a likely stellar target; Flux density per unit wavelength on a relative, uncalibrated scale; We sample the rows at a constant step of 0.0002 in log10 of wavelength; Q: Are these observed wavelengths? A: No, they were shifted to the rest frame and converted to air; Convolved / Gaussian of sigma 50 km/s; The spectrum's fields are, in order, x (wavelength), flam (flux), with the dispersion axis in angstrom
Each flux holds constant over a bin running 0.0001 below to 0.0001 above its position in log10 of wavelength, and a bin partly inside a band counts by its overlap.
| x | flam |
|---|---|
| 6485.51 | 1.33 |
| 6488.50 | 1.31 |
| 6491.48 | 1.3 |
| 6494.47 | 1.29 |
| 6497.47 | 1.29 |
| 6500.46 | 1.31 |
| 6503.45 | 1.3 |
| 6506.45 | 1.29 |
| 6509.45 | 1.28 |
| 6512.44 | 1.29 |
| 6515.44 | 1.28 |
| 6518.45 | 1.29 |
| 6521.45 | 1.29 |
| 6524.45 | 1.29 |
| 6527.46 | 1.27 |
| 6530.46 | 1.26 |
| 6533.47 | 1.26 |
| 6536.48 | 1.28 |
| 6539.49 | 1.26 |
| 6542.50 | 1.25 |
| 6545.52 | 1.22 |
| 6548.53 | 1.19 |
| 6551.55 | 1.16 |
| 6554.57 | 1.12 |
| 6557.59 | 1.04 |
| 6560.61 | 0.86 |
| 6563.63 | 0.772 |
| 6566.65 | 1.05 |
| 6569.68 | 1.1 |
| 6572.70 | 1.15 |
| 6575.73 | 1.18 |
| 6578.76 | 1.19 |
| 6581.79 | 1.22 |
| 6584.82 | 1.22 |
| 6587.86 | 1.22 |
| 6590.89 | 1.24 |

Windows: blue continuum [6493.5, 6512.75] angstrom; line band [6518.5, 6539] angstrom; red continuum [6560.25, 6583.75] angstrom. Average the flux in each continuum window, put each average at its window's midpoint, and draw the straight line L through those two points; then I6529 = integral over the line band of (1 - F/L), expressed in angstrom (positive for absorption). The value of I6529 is -1.05 angstrom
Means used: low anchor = 1.29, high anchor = 1.08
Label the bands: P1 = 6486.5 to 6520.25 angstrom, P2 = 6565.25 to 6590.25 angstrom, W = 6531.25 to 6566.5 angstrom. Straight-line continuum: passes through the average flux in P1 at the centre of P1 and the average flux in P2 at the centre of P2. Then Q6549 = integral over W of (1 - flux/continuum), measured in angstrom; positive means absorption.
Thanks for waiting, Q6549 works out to 2.65 angstrom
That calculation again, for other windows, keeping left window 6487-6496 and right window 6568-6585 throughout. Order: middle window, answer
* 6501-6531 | -0.54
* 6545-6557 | 0.52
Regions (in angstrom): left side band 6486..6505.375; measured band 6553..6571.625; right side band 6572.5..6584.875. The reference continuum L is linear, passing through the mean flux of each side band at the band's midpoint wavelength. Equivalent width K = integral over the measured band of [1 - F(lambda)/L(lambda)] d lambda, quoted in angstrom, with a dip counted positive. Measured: 3.4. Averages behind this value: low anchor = 1.3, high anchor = 1.19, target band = 0.995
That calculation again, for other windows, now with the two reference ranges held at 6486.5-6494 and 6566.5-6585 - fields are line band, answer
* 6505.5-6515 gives -0.1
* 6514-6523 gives -0.2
